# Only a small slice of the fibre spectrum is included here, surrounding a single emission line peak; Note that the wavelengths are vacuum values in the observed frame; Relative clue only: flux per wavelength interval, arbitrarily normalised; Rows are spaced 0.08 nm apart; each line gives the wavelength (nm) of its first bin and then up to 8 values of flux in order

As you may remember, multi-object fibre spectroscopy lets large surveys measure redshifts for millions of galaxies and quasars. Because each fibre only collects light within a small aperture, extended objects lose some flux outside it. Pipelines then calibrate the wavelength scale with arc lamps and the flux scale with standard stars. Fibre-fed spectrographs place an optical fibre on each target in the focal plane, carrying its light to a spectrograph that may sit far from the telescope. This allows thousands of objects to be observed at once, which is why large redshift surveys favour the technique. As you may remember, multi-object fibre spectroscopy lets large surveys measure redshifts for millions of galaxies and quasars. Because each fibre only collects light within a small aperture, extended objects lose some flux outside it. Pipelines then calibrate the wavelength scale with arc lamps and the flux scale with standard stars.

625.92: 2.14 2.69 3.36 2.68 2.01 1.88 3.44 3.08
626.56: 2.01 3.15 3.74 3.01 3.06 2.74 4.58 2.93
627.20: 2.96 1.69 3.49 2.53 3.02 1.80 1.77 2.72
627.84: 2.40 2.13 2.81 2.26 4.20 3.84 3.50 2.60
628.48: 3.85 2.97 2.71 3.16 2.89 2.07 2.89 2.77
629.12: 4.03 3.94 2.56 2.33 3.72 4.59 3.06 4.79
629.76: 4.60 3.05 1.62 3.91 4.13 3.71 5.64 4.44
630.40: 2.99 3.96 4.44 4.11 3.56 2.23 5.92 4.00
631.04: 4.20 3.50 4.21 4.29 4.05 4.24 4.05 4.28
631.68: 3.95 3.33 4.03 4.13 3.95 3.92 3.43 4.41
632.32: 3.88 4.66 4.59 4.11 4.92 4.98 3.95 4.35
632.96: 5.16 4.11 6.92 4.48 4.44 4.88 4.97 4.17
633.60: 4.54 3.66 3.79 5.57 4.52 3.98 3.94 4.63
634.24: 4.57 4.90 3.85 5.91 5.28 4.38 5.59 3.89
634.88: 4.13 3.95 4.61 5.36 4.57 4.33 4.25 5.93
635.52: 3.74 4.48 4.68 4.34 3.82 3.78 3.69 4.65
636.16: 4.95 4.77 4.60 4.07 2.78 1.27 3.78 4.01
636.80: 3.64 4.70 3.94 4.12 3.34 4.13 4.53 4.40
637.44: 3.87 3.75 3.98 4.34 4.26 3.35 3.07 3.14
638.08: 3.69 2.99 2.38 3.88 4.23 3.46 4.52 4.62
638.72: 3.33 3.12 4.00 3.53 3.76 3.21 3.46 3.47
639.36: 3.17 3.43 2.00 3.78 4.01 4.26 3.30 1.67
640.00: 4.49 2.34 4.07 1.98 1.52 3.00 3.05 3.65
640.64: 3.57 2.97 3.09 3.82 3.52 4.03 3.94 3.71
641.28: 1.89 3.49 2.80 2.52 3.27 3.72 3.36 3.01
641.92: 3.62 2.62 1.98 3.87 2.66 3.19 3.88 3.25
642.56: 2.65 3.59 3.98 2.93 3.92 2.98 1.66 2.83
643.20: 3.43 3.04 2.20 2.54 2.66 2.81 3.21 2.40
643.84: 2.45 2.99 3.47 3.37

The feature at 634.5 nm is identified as C IV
